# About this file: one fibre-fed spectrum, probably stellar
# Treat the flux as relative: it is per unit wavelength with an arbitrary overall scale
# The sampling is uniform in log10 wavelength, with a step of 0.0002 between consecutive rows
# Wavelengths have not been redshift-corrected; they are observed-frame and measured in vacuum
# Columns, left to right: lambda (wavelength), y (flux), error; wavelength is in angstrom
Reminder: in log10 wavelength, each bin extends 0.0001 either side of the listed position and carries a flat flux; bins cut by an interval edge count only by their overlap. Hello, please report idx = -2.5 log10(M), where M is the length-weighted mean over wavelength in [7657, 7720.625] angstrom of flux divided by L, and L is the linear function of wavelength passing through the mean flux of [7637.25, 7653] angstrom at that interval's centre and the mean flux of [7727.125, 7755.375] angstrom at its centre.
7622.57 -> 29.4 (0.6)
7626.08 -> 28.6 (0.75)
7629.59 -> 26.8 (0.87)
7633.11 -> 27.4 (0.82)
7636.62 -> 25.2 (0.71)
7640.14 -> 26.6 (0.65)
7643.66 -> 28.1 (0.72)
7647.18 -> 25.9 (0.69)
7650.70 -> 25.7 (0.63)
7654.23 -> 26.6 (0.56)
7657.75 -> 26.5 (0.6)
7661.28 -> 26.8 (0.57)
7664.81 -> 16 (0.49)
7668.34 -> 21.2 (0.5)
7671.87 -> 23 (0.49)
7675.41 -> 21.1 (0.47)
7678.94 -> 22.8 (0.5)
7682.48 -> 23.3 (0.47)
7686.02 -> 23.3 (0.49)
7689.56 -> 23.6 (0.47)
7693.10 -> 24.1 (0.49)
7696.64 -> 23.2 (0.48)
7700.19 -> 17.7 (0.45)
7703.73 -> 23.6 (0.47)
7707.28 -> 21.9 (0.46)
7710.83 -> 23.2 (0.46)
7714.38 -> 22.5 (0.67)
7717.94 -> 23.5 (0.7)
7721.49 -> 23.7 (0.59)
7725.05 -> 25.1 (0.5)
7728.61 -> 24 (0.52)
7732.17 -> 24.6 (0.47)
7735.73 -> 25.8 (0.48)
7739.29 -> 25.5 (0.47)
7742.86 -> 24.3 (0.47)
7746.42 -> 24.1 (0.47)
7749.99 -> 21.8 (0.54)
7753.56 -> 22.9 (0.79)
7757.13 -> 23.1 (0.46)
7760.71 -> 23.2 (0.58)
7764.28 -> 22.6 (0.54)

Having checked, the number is 0.13 mag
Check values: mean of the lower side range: 26.5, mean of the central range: 22.6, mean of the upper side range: 24.1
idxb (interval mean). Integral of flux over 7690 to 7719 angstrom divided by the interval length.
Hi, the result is 22.5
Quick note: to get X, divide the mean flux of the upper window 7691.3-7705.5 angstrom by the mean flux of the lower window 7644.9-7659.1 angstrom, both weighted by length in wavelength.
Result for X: 0.8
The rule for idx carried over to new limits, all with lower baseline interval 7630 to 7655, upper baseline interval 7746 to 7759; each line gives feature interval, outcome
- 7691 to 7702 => 0.14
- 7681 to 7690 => 0.08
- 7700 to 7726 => 0.06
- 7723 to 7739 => -0.06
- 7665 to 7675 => 0.21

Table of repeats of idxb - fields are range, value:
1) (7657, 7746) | 23.2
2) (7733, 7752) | 24.3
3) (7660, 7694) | 22.4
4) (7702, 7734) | 23.6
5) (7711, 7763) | 23.8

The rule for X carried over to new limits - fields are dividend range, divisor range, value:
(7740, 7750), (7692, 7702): 1.11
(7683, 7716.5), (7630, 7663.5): 0.86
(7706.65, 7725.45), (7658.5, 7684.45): 1.05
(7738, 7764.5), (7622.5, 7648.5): 0.86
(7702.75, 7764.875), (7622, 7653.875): 0.88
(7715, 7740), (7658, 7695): 1.08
